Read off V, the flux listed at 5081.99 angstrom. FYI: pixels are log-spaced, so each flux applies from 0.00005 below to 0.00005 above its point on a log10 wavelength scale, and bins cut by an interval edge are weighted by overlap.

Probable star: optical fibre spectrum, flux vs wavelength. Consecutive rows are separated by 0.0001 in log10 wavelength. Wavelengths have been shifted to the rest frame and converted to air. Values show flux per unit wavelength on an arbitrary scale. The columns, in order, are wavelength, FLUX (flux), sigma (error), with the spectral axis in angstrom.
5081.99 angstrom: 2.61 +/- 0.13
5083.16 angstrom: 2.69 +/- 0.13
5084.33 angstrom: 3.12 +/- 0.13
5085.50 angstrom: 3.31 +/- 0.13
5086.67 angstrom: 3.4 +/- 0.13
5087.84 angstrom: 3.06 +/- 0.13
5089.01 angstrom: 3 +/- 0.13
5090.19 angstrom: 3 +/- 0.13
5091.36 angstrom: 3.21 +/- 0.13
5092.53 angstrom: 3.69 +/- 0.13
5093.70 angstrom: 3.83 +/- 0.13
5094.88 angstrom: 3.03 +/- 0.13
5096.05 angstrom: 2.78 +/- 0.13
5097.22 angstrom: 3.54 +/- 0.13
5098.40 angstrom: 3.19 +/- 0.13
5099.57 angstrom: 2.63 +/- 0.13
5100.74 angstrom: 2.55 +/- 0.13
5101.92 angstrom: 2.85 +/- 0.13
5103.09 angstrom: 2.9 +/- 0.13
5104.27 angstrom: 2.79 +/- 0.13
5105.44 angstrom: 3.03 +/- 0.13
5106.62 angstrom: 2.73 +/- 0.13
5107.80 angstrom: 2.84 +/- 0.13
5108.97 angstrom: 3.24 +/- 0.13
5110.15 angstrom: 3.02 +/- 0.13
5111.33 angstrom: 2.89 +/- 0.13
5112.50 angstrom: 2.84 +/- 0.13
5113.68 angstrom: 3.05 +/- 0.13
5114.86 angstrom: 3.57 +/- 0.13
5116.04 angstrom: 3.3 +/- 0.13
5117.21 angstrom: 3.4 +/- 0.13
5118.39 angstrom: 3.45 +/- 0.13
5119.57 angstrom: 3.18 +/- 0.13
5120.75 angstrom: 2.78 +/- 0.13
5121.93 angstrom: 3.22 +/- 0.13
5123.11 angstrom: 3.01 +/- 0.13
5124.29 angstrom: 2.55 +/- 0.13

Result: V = 2.61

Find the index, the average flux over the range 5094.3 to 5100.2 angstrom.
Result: 3.03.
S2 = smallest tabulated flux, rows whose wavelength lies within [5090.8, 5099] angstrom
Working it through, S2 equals 2.78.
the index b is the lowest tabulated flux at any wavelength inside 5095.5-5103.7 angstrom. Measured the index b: 2.55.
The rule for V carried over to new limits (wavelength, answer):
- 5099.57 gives 2.63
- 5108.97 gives 3.24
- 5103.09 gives 2.9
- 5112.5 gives 2.84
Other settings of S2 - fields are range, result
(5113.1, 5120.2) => 3.05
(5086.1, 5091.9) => 3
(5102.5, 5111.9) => 2.73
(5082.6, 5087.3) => 2.69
